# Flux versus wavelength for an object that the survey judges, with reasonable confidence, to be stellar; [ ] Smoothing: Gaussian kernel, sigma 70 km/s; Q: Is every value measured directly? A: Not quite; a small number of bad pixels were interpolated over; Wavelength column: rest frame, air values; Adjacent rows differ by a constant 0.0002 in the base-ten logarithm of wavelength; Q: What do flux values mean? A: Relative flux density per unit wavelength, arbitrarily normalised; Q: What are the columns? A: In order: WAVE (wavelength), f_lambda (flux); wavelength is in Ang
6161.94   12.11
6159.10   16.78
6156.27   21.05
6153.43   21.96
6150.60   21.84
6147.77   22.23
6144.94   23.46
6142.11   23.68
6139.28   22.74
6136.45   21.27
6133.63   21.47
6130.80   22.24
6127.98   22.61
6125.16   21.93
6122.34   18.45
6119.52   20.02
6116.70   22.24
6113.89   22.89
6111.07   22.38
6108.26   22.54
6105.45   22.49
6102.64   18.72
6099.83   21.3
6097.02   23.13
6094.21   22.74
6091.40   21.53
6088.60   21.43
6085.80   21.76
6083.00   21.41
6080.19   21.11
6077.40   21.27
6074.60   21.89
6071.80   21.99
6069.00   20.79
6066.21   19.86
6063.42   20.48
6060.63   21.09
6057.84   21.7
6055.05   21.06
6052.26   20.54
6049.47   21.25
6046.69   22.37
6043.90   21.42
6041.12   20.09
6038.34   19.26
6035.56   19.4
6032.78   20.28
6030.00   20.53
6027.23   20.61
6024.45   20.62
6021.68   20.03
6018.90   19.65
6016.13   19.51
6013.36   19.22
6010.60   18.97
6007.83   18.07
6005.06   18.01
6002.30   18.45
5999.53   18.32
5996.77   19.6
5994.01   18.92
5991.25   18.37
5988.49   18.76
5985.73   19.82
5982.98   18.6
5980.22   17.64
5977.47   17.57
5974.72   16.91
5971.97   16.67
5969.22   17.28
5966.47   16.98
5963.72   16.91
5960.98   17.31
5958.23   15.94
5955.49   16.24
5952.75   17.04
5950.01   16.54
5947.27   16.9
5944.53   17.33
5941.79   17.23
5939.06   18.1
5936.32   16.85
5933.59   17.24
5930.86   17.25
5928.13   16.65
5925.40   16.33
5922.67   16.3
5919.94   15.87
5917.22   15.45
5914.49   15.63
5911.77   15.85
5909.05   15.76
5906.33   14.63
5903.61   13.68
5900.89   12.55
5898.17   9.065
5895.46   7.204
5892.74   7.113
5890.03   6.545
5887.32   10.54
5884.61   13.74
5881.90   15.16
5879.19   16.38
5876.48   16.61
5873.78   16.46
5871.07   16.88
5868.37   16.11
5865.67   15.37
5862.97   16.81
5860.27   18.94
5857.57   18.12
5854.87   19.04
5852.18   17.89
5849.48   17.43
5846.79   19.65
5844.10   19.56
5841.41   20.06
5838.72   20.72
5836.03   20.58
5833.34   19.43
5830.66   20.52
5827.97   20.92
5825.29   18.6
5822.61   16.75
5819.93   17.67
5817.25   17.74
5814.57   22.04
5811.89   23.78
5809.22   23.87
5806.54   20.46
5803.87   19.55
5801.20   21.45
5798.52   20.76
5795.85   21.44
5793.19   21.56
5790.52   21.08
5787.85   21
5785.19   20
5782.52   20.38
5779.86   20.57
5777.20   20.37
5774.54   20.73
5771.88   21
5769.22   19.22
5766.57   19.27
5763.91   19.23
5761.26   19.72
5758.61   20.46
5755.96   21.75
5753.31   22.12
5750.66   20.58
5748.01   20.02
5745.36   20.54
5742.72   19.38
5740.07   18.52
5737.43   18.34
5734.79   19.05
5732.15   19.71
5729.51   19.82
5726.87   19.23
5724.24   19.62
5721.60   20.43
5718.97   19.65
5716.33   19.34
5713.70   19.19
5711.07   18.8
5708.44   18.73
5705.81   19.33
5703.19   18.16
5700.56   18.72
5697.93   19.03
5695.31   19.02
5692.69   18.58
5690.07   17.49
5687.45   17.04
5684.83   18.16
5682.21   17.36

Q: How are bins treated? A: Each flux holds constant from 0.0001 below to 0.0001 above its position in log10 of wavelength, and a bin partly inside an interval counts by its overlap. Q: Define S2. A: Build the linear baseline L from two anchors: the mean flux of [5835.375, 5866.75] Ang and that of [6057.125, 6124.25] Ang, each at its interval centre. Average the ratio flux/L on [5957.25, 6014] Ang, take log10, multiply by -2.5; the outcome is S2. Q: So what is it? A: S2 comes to 0.12 mag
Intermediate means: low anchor 18.7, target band 18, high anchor 21.4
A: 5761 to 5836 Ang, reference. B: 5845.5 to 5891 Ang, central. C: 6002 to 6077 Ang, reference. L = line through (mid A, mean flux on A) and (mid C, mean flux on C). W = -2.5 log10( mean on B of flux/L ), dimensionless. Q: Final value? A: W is 0.26 mag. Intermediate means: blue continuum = 20.3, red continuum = 20.3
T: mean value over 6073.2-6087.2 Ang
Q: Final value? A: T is 21.5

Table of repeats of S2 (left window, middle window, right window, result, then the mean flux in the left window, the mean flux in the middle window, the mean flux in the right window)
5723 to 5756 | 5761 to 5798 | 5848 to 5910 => -0.12 mag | 19.8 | 20.4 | 14.4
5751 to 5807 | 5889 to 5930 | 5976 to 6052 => 0.44 mag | 20.6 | 13.4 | 19.5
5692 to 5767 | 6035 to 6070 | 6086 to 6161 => 0.02 mag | 19.5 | 20.8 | 21.6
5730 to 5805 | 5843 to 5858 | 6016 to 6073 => 0.10 mag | 20.3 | 18.6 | 20.6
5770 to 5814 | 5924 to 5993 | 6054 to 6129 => 0.22 mag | 21.1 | 17.3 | 21.4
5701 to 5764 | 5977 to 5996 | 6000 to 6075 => 0.09 mag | 19.7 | 18.6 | 20.2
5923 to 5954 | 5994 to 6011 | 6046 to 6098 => 0.03 mag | 17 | 18.6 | 21.4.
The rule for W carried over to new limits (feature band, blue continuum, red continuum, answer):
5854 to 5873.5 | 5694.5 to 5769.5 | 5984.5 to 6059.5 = 0.144 mag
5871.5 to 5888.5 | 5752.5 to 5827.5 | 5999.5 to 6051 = 0.326 mag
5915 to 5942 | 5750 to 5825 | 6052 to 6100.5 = 0.248 mag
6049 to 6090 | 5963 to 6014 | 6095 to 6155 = -0.042 mag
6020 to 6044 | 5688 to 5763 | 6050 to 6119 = 0.053 mag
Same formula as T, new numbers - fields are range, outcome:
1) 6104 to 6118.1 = 22.5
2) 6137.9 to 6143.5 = 23.2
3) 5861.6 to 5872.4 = 16.3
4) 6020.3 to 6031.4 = 20.5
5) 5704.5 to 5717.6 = 19.1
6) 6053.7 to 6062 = 21.3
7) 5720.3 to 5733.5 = 19.8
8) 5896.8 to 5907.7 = 12.5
